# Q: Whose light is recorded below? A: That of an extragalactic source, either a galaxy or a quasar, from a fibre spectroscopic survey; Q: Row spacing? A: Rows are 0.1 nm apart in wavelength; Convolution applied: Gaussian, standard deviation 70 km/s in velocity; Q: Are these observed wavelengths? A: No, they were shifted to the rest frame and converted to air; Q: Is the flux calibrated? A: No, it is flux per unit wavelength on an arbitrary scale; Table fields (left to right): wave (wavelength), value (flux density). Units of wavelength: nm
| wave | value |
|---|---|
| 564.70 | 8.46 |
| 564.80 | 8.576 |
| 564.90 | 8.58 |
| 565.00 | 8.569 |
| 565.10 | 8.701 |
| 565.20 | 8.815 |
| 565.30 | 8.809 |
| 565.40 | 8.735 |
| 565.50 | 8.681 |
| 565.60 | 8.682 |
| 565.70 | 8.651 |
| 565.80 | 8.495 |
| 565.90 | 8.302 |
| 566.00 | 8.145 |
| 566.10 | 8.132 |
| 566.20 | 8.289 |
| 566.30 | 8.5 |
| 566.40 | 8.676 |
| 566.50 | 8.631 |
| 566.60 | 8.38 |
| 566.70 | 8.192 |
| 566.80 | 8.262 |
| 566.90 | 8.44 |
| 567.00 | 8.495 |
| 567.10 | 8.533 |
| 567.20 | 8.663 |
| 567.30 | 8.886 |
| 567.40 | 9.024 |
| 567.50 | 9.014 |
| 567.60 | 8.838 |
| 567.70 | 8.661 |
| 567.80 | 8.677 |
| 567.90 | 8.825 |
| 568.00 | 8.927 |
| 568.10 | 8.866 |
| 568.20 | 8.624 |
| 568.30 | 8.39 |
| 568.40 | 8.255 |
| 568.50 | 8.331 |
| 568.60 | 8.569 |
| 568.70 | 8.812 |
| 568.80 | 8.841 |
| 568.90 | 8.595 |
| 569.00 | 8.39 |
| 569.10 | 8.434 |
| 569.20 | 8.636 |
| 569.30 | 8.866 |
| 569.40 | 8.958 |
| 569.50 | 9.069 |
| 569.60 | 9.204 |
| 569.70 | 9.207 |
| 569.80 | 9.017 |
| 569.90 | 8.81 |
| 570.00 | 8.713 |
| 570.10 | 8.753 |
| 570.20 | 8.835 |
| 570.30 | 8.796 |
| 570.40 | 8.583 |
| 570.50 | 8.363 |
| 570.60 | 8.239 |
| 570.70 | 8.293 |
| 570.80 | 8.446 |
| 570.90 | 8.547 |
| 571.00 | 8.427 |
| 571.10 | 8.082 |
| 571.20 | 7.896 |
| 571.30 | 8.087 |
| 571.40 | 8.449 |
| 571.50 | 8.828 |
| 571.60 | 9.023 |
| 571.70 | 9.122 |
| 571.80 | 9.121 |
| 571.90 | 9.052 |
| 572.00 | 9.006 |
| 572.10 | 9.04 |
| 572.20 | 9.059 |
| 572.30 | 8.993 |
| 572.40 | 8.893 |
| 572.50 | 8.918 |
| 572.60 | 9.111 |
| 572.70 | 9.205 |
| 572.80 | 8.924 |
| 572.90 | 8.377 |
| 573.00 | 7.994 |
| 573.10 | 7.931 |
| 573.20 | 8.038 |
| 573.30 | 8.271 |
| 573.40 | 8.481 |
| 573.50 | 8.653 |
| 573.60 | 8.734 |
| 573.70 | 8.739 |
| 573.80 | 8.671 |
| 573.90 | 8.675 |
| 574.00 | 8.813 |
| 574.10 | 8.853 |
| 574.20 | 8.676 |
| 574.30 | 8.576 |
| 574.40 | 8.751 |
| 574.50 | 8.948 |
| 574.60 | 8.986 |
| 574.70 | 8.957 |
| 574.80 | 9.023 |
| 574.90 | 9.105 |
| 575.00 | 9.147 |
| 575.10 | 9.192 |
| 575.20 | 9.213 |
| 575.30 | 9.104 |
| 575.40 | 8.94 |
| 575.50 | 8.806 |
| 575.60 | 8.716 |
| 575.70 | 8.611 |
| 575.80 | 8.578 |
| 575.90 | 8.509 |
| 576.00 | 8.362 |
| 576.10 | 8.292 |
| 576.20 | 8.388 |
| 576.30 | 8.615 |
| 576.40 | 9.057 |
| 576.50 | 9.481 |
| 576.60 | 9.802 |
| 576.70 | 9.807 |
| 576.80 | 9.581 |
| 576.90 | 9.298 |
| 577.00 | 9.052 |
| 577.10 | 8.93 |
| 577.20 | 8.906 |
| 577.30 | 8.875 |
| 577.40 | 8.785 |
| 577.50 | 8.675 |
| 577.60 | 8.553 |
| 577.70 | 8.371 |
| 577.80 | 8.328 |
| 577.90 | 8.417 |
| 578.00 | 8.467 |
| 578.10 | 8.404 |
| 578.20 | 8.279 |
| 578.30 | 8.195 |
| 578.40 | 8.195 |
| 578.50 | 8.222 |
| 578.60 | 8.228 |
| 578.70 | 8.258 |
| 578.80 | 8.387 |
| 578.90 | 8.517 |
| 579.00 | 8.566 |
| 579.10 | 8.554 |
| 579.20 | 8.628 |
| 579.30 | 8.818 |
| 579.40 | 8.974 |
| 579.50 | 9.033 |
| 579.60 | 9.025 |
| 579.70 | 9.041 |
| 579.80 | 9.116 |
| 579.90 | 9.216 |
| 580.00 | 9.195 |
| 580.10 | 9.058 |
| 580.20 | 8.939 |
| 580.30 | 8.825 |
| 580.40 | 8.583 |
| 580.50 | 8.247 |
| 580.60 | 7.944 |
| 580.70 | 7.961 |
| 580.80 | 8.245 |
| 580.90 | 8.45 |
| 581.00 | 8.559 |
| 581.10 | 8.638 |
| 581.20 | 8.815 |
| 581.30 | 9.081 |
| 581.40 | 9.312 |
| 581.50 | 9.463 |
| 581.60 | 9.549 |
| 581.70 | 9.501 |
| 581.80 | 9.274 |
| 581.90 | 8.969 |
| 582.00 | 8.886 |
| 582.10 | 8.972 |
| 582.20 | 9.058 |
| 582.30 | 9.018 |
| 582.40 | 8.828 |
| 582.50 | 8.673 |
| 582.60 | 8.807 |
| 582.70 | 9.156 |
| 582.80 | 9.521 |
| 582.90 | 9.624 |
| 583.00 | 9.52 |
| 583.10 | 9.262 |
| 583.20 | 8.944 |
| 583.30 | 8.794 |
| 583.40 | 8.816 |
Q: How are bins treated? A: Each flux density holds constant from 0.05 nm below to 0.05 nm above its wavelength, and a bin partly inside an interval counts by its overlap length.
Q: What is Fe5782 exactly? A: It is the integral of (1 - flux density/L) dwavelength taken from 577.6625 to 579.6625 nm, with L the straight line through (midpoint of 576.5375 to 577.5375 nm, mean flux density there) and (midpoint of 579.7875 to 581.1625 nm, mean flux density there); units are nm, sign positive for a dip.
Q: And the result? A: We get 0.094 nm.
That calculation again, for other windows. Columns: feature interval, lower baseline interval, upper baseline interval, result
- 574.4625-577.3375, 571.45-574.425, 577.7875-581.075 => -0.10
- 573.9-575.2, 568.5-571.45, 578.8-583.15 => -0.03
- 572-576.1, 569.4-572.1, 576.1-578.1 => 0.02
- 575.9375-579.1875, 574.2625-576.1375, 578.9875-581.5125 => 0.05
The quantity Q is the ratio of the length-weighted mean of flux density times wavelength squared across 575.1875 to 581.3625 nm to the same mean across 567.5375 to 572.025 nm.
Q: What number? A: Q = 1.0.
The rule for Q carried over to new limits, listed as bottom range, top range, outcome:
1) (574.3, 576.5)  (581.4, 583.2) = 1.06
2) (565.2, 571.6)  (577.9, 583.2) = 1.07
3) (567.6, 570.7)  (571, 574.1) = 1.01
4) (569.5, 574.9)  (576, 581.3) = 1.02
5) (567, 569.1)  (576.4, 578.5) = 1.05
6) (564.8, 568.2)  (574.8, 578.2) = 1.07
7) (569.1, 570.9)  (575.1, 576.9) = 1.05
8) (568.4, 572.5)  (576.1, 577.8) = 1.05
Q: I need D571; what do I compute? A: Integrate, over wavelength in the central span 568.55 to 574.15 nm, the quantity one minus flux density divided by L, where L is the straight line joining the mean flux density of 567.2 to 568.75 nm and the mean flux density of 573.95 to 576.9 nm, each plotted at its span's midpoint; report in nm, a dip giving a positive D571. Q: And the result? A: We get 0.08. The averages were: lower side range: 8.71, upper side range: 8.93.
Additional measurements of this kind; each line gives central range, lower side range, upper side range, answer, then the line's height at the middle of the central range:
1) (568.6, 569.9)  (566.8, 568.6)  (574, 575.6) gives -0.02 nm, 8.72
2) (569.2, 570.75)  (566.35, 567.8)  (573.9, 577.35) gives -0.01 nm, 8.73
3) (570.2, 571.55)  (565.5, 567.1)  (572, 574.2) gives 0.03 nm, 8.61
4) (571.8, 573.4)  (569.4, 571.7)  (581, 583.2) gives 0.00 nm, 8.73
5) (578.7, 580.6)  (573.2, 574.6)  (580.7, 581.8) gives 0.02 nm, 8.87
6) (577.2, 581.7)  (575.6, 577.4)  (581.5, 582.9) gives 0.18 nm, 9.04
